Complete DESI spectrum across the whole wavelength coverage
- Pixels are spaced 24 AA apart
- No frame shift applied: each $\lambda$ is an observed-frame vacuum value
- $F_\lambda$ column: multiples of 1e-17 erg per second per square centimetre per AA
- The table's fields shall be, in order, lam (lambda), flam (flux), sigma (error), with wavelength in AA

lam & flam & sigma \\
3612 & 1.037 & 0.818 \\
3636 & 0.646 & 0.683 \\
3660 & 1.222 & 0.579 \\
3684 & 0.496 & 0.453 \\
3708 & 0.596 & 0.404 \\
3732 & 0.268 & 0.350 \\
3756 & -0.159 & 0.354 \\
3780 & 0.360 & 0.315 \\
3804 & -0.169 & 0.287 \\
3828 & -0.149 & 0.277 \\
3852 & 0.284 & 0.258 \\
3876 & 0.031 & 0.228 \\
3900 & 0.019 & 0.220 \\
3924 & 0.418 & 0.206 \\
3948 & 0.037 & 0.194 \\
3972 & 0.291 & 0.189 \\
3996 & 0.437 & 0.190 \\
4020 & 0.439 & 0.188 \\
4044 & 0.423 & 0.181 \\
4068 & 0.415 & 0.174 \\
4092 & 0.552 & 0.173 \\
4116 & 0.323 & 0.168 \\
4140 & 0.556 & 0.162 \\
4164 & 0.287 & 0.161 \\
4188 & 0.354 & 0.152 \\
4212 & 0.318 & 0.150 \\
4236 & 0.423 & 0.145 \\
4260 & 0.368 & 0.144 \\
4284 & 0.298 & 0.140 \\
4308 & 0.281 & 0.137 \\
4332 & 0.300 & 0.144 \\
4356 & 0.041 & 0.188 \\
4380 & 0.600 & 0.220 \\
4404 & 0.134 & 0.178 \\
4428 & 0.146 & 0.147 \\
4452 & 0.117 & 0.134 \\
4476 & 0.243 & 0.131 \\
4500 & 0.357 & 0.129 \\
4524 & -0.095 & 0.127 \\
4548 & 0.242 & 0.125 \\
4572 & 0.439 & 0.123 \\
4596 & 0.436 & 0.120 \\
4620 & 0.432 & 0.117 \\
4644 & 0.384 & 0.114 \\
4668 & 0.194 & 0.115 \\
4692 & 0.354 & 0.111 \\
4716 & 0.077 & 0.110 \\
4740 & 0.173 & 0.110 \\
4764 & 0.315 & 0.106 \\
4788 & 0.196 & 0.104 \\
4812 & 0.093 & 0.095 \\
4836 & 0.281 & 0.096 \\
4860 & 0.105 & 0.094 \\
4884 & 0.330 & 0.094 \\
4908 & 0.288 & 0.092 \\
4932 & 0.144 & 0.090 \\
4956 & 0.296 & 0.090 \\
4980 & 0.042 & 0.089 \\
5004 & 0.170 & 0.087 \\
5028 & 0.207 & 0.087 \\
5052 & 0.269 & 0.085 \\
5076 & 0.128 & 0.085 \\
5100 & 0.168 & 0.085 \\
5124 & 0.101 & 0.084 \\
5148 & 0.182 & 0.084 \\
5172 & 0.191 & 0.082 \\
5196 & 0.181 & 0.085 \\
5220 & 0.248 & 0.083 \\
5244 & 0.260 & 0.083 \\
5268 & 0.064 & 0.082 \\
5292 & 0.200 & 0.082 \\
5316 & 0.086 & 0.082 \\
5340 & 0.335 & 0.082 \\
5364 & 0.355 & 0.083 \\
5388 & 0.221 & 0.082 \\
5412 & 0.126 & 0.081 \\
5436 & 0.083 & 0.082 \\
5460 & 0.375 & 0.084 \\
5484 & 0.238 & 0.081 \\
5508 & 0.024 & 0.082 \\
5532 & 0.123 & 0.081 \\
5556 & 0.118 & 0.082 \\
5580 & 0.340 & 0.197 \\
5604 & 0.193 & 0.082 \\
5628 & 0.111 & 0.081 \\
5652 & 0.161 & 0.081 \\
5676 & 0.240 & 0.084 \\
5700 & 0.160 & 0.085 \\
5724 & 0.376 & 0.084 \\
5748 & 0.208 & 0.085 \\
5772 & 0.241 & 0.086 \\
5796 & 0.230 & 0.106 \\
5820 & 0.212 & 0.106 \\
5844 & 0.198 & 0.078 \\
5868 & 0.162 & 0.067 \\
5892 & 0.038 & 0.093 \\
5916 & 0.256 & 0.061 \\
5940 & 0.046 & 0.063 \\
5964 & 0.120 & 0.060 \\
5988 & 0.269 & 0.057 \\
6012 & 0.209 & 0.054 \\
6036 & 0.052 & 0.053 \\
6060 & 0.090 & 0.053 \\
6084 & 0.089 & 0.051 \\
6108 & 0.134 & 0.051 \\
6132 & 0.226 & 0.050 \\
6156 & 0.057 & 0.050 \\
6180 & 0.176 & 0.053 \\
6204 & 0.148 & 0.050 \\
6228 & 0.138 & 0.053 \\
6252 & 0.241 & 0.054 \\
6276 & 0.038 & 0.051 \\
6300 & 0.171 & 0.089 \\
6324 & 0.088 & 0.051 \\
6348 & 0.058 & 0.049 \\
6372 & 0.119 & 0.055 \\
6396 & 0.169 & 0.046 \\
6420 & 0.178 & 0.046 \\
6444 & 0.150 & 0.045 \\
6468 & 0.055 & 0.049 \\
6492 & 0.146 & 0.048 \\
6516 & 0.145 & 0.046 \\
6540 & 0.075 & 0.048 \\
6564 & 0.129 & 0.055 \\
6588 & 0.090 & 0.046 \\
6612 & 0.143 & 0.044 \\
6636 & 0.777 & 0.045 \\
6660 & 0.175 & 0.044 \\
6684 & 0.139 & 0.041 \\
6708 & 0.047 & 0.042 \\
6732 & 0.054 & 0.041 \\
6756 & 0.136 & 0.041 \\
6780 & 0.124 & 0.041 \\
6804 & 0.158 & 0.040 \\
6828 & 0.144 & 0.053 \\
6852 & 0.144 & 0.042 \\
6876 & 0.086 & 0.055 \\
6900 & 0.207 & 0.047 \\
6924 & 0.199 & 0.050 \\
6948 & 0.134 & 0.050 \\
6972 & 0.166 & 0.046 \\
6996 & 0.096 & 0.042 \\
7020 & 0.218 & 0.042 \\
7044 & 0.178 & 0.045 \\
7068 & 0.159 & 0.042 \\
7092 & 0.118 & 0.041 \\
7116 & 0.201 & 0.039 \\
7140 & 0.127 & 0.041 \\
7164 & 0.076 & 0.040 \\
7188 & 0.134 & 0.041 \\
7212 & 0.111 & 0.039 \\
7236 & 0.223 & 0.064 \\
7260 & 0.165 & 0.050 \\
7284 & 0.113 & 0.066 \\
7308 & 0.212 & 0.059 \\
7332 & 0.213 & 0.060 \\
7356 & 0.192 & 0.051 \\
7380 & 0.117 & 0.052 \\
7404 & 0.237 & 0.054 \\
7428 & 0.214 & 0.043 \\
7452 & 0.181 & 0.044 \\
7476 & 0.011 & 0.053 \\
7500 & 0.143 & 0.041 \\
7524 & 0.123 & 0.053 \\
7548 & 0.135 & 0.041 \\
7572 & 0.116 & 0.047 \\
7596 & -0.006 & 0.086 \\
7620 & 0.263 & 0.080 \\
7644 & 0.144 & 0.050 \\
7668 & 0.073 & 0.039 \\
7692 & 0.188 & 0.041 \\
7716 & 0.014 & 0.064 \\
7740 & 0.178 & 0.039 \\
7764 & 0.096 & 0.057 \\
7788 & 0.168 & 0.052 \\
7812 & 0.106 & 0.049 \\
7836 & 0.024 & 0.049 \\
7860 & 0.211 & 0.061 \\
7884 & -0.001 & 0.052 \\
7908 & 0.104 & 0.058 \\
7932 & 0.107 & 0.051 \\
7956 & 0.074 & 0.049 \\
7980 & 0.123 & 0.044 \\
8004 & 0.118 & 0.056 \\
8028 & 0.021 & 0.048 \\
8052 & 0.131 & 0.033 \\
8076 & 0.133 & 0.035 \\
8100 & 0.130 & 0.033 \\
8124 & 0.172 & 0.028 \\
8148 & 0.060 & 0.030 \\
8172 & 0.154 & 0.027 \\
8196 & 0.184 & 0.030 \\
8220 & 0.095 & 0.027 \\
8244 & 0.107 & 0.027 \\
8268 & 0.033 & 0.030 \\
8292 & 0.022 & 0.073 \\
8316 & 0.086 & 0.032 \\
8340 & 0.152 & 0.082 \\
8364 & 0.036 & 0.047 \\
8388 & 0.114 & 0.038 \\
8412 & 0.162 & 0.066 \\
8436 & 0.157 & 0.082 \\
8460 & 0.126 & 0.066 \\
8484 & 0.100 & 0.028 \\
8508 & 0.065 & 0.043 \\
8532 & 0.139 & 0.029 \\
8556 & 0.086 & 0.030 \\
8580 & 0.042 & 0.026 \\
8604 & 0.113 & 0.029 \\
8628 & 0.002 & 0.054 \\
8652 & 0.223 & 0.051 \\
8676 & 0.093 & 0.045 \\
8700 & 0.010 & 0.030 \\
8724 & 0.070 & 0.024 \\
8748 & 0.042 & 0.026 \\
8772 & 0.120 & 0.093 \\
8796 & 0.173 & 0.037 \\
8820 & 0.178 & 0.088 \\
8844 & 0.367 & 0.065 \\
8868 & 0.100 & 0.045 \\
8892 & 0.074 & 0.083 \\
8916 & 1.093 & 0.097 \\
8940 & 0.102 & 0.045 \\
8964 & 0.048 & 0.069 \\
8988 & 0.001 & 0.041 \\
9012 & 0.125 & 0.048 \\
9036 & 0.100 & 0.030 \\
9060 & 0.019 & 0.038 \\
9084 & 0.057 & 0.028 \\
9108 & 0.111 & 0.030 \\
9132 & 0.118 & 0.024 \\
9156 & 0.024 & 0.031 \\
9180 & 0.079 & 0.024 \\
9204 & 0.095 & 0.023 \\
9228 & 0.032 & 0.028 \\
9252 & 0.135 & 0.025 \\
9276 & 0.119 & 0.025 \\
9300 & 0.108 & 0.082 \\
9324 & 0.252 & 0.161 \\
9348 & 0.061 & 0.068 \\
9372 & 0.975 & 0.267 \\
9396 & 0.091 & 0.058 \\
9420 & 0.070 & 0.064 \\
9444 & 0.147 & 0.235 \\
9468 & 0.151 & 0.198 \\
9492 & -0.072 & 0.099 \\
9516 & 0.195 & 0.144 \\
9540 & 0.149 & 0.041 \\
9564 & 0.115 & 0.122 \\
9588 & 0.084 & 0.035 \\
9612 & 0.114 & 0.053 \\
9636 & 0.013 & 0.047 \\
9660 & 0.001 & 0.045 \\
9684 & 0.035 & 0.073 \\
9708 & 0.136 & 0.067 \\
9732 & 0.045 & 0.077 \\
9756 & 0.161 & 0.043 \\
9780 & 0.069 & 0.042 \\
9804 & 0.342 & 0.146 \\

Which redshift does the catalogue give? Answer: 0.78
